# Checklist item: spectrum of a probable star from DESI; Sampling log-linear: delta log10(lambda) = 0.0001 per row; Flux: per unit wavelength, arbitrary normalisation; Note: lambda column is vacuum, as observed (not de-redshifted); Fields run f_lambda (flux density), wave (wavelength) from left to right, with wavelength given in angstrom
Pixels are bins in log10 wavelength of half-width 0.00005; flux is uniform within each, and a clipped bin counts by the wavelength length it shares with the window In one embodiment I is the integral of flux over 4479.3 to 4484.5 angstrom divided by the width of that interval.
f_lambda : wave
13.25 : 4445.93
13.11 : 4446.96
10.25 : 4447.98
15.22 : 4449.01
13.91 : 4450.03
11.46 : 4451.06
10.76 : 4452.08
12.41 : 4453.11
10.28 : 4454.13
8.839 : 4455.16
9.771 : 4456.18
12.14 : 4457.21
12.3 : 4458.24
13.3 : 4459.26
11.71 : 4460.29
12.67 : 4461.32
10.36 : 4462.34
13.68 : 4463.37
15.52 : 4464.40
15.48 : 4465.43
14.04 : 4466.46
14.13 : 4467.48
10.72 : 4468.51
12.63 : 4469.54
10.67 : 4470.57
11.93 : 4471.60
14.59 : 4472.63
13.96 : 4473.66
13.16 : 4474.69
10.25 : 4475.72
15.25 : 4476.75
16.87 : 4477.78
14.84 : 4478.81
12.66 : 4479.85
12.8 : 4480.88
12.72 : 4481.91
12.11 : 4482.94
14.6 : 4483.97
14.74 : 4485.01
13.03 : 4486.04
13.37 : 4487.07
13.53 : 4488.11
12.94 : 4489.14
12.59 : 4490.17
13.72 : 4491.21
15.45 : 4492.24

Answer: 13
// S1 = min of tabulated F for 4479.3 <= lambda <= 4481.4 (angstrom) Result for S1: 12.66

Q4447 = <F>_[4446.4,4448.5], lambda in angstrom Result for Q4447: 11.7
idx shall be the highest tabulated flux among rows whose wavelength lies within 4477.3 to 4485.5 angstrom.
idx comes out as 16.87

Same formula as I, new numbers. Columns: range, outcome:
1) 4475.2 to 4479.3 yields 14.3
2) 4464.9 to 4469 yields 13.6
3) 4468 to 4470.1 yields 11.6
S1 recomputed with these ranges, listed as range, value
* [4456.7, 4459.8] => 12.14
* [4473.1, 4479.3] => 10.25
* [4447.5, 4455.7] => 8.839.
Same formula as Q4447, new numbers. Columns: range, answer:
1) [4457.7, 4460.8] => 12.4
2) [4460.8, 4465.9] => 13.5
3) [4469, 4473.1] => 12.4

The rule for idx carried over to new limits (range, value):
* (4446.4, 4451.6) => 15.22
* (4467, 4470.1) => 14.13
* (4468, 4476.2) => 14.59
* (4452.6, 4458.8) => 12.41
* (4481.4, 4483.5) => 12.72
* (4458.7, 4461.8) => 13.3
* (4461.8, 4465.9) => 15.52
